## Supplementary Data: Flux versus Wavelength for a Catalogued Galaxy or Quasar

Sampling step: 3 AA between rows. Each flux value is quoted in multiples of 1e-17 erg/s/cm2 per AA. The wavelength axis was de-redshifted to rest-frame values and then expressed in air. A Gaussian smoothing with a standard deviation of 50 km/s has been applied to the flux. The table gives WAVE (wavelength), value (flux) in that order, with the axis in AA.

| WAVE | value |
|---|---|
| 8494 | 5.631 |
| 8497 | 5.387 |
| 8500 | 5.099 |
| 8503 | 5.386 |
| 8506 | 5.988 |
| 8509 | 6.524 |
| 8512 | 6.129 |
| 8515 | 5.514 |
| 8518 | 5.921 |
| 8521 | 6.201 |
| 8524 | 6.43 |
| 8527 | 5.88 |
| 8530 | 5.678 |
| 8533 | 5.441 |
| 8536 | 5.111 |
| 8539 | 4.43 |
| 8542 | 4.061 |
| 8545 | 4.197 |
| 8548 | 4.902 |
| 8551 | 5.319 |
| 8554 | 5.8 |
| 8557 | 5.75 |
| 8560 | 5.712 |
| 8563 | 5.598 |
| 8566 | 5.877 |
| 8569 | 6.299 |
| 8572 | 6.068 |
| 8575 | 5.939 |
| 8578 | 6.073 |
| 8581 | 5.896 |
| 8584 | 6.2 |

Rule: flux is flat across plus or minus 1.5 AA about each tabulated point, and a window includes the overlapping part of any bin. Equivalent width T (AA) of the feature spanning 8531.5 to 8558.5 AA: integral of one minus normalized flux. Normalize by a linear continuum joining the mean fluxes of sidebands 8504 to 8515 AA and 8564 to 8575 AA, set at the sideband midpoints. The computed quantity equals 4.7 AA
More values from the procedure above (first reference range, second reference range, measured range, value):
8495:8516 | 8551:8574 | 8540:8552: 2.53 AA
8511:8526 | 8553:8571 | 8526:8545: 3.04 AA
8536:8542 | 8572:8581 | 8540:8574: -1.10 AA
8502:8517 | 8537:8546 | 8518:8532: -2.41 AA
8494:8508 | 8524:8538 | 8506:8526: -1.99 AA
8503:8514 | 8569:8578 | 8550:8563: 0.89 AA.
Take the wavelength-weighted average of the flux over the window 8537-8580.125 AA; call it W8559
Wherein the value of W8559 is 5.43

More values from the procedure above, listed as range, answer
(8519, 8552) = 5.25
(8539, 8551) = 4.51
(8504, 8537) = 5.9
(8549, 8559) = 5.59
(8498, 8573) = 5.57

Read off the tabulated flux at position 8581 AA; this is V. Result 5.896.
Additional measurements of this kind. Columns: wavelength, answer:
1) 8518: 5.921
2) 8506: 5.988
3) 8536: 5.111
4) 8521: 6.201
